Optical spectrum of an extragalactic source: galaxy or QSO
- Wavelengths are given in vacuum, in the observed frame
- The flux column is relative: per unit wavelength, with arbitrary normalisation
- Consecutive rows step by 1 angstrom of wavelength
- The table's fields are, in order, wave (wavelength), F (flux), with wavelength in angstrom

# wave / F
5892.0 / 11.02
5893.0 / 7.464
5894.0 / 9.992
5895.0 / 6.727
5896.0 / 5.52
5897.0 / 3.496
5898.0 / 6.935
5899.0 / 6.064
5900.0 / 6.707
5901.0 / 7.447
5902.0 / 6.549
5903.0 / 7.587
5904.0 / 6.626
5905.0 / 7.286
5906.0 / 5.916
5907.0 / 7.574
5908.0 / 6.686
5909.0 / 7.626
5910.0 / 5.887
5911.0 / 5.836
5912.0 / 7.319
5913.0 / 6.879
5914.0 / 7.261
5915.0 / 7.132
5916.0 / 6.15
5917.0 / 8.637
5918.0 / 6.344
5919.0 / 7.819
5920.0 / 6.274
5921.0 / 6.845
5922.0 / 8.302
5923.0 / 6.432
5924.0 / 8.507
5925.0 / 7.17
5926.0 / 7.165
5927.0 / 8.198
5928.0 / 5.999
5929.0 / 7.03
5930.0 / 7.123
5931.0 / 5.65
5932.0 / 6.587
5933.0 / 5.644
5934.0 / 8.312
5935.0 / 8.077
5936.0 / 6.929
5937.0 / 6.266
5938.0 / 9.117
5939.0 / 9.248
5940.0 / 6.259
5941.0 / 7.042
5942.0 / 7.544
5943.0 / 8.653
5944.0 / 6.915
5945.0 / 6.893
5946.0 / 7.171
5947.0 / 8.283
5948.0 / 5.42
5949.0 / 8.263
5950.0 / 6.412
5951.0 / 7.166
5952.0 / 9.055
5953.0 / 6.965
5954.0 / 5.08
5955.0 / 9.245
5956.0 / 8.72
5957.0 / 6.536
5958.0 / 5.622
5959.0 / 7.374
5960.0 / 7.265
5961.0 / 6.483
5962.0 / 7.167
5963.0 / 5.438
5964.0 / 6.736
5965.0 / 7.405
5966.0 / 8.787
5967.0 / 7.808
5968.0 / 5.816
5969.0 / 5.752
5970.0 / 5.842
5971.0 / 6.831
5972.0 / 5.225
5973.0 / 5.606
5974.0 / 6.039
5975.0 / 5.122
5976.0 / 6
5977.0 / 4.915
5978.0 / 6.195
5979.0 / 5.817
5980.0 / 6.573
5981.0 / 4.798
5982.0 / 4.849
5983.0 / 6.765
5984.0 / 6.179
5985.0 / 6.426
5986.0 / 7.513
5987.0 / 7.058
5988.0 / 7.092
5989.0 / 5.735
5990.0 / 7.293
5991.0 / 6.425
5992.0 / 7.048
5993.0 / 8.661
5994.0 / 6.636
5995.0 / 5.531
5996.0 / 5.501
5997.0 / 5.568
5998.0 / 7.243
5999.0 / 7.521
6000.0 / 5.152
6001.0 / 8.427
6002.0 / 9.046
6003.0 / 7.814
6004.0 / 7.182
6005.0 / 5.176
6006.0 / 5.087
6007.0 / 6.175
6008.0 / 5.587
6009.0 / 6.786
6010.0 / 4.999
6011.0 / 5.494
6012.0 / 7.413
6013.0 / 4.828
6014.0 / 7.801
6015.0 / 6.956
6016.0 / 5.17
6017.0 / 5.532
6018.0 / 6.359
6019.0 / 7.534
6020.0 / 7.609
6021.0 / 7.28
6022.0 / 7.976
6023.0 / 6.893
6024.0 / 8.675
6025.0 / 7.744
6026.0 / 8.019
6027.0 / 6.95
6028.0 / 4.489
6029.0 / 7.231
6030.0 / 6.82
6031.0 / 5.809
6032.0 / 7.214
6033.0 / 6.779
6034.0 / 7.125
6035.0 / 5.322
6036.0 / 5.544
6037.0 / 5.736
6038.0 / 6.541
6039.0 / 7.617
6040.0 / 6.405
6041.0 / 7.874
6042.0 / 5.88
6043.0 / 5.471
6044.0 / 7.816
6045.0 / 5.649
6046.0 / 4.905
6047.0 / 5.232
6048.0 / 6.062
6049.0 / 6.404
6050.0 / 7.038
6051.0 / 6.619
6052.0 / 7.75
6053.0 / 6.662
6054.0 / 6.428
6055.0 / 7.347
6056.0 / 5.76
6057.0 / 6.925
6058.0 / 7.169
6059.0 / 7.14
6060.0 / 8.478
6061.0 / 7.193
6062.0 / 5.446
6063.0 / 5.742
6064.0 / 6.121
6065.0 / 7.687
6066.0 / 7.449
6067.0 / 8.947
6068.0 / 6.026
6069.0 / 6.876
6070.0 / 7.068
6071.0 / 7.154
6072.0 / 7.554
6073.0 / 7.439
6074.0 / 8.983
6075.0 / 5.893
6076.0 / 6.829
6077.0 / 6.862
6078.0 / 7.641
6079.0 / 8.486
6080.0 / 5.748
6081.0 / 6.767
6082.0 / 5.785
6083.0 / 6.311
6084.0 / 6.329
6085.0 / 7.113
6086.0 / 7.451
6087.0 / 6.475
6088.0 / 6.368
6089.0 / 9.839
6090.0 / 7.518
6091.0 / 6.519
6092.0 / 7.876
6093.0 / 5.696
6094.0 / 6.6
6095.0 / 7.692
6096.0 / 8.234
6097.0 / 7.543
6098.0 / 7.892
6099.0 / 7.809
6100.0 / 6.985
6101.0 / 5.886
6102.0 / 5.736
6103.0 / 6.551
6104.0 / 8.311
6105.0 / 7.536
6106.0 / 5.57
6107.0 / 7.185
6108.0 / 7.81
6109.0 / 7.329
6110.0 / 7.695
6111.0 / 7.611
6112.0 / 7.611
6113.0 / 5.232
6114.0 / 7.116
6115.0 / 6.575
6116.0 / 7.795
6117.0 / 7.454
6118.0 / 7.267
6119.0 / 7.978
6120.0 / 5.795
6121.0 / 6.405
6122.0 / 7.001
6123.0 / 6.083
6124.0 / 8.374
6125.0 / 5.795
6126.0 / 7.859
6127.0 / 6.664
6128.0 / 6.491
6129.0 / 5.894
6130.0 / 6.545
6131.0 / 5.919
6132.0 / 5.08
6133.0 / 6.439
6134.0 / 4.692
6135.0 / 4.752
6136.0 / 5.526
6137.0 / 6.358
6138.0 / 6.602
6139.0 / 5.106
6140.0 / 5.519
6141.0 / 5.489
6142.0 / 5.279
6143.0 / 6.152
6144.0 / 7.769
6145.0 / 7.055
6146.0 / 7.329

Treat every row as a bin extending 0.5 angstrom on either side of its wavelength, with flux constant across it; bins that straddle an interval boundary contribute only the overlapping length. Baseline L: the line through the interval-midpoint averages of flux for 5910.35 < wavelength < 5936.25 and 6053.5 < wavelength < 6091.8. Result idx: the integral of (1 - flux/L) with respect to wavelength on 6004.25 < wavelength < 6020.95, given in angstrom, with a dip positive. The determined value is 2.0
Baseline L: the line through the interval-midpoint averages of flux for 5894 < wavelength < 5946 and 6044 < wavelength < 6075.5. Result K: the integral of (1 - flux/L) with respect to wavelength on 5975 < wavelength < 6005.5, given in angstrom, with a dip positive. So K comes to 1.8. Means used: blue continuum 7.01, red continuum 6.83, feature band 6.51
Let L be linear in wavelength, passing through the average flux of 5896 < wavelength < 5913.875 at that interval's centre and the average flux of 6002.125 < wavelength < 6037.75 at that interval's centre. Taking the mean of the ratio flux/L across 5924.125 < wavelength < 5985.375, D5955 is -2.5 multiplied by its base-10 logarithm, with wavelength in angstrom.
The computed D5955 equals -0.04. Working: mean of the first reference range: 6.6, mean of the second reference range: 6.57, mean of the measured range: 6.81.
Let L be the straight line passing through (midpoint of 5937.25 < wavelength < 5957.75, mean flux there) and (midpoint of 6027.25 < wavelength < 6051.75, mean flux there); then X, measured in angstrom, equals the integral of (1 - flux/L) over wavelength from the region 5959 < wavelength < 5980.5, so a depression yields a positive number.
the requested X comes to 2.5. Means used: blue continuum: 7.46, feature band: 6.35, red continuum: 6.34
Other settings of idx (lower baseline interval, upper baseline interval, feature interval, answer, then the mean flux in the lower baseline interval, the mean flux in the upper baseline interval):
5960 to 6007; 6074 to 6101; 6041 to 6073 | 0.82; 6.47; 7.1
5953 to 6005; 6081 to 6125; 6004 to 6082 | 1.64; 6.59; 7.05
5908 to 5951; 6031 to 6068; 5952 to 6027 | 2.88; 7.15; 6.63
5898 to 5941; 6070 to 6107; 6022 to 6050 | 2.04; 7.06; 7.08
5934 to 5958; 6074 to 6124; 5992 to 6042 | 4.03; 7.43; 7.05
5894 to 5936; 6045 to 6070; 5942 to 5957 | -1.24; 6.9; 6.71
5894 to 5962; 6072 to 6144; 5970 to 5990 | 2.61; 7.06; 6.78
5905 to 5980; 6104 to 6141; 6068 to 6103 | -2.16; 6.93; 6.58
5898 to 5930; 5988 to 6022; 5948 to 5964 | -0.56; 7.01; 6.59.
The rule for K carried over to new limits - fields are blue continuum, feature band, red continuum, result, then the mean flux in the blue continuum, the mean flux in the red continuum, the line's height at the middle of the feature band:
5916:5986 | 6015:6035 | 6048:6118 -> 0.3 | 6.87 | 7.05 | 6.97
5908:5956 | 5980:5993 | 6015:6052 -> 0.7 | 7.2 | 6.61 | 6.89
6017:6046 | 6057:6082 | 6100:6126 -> -0.9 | 6.74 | 6.97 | 6.85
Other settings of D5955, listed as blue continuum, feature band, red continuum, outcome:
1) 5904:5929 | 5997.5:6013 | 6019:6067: 0.05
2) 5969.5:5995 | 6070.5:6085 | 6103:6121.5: -0.02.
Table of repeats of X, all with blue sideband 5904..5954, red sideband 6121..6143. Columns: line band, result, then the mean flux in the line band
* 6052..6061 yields -0.8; 7.04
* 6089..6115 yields -3.8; 7.14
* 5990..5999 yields 0.2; 6.67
